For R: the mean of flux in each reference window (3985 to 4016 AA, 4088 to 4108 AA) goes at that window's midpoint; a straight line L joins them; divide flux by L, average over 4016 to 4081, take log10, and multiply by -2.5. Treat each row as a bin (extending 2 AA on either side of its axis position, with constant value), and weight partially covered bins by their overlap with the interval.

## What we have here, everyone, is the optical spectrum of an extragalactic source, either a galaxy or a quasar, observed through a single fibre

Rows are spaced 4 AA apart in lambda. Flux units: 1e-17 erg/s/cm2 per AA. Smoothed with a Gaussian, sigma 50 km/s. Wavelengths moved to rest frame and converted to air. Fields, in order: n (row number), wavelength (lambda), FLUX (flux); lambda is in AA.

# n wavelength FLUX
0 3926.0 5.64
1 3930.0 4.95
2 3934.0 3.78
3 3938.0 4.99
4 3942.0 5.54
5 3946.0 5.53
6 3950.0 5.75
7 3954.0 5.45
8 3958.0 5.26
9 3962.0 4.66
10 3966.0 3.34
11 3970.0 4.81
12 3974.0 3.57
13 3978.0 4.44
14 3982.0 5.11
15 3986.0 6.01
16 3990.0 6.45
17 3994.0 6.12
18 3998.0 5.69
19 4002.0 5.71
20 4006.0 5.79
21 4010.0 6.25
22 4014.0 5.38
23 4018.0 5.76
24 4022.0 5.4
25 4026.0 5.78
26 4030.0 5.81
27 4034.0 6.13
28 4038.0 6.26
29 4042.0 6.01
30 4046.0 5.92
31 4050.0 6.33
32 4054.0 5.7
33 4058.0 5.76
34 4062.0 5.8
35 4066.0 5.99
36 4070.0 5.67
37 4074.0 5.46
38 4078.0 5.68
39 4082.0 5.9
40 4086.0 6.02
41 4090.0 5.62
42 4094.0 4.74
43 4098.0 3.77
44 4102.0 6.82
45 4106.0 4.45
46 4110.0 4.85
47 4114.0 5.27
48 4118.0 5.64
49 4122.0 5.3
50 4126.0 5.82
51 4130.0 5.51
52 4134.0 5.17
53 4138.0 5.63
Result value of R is -0.06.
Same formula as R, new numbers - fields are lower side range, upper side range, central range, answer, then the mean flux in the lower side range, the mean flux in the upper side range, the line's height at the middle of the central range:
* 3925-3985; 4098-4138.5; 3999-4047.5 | -0.155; 4.86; 5.36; 5.07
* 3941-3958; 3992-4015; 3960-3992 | 0.185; 5.53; 5.84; 5.68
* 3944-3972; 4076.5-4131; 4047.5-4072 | -0.121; 4.97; 5.38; 5.26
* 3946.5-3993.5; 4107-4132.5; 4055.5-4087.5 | -0.103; 5.04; 5.36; 5.25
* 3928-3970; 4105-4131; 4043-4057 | -0.163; 4.92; 5.28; 5.14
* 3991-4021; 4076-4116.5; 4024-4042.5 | -0.061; 5.82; 5.32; 5.67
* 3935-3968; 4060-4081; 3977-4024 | -0.076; 5.03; 5.73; 5.32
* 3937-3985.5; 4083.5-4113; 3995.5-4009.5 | -0.163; 4.9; 5.2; 4.99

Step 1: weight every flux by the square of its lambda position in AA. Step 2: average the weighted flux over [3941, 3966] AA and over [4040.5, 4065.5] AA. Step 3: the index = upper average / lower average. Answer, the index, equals 1.20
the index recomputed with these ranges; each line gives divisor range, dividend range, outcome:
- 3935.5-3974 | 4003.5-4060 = 1.24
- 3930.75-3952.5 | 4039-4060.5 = 1.23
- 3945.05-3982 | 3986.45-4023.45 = 1.26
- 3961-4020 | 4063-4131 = 1.09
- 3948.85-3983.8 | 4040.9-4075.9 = 1.31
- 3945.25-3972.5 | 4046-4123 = 1.20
